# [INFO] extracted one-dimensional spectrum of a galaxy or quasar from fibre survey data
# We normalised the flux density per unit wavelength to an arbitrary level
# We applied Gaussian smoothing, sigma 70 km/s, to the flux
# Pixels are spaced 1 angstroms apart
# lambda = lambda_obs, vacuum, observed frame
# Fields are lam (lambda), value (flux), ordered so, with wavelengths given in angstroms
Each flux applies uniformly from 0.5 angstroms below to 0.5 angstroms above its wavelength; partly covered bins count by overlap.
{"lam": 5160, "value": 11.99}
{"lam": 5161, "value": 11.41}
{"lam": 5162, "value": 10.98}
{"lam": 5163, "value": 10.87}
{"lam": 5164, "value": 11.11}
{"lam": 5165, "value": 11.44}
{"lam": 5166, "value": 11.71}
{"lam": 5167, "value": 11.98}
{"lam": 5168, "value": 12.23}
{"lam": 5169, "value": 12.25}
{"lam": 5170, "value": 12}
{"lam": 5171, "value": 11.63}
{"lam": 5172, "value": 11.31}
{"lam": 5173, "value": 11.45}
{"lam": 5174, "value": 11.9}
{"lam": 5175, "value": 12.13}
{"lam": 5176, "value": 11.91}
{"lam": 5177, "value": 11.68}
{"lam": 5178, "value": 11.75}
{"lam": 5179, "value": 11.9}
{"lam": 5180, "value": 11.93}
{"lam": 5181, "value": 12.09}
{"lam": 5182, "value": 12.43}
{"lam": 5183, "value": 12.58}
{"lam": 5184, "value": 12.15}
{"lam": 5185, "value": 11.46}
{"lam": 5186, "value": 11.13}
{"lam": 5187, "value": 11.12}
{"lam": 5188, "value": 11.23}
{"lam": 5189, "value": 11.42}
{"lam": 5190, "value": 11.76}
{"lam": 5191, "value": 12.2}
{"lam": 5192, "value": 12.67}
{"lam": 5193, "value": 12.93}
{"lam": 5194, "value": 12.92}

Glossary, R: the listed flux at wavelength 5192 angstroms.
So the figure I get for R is 12.67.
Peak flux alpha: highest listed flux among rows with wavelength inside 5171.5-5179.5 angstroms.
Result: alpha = 12.13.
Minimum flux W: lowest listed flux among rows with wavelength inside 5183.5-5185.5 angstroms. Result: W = 11.46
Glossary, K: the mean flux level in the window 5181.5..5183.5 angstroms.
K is 12.5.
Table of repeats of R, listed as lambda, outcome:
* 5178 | 11.75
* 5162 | 10.98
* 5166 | 11.71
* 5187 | 11.12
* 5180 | 11.93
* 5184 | 12.15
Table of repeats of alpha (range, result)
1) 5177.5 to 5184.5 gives 12.58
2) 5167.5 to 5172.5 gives 12.25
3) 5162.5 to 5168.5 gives 12.23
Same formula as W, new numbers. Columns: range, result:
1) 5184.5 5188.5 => 11.12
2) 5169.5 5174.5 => 11.31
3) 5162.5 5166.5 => 10.87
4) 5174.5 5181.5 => 11.68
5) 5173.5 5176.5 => 11.9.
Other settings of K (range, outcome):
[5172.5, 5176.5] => 11.8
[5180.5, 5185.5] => 12.1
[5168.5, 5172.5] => 11.8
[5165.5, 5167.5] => 11.8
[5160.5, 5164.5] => 11.1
